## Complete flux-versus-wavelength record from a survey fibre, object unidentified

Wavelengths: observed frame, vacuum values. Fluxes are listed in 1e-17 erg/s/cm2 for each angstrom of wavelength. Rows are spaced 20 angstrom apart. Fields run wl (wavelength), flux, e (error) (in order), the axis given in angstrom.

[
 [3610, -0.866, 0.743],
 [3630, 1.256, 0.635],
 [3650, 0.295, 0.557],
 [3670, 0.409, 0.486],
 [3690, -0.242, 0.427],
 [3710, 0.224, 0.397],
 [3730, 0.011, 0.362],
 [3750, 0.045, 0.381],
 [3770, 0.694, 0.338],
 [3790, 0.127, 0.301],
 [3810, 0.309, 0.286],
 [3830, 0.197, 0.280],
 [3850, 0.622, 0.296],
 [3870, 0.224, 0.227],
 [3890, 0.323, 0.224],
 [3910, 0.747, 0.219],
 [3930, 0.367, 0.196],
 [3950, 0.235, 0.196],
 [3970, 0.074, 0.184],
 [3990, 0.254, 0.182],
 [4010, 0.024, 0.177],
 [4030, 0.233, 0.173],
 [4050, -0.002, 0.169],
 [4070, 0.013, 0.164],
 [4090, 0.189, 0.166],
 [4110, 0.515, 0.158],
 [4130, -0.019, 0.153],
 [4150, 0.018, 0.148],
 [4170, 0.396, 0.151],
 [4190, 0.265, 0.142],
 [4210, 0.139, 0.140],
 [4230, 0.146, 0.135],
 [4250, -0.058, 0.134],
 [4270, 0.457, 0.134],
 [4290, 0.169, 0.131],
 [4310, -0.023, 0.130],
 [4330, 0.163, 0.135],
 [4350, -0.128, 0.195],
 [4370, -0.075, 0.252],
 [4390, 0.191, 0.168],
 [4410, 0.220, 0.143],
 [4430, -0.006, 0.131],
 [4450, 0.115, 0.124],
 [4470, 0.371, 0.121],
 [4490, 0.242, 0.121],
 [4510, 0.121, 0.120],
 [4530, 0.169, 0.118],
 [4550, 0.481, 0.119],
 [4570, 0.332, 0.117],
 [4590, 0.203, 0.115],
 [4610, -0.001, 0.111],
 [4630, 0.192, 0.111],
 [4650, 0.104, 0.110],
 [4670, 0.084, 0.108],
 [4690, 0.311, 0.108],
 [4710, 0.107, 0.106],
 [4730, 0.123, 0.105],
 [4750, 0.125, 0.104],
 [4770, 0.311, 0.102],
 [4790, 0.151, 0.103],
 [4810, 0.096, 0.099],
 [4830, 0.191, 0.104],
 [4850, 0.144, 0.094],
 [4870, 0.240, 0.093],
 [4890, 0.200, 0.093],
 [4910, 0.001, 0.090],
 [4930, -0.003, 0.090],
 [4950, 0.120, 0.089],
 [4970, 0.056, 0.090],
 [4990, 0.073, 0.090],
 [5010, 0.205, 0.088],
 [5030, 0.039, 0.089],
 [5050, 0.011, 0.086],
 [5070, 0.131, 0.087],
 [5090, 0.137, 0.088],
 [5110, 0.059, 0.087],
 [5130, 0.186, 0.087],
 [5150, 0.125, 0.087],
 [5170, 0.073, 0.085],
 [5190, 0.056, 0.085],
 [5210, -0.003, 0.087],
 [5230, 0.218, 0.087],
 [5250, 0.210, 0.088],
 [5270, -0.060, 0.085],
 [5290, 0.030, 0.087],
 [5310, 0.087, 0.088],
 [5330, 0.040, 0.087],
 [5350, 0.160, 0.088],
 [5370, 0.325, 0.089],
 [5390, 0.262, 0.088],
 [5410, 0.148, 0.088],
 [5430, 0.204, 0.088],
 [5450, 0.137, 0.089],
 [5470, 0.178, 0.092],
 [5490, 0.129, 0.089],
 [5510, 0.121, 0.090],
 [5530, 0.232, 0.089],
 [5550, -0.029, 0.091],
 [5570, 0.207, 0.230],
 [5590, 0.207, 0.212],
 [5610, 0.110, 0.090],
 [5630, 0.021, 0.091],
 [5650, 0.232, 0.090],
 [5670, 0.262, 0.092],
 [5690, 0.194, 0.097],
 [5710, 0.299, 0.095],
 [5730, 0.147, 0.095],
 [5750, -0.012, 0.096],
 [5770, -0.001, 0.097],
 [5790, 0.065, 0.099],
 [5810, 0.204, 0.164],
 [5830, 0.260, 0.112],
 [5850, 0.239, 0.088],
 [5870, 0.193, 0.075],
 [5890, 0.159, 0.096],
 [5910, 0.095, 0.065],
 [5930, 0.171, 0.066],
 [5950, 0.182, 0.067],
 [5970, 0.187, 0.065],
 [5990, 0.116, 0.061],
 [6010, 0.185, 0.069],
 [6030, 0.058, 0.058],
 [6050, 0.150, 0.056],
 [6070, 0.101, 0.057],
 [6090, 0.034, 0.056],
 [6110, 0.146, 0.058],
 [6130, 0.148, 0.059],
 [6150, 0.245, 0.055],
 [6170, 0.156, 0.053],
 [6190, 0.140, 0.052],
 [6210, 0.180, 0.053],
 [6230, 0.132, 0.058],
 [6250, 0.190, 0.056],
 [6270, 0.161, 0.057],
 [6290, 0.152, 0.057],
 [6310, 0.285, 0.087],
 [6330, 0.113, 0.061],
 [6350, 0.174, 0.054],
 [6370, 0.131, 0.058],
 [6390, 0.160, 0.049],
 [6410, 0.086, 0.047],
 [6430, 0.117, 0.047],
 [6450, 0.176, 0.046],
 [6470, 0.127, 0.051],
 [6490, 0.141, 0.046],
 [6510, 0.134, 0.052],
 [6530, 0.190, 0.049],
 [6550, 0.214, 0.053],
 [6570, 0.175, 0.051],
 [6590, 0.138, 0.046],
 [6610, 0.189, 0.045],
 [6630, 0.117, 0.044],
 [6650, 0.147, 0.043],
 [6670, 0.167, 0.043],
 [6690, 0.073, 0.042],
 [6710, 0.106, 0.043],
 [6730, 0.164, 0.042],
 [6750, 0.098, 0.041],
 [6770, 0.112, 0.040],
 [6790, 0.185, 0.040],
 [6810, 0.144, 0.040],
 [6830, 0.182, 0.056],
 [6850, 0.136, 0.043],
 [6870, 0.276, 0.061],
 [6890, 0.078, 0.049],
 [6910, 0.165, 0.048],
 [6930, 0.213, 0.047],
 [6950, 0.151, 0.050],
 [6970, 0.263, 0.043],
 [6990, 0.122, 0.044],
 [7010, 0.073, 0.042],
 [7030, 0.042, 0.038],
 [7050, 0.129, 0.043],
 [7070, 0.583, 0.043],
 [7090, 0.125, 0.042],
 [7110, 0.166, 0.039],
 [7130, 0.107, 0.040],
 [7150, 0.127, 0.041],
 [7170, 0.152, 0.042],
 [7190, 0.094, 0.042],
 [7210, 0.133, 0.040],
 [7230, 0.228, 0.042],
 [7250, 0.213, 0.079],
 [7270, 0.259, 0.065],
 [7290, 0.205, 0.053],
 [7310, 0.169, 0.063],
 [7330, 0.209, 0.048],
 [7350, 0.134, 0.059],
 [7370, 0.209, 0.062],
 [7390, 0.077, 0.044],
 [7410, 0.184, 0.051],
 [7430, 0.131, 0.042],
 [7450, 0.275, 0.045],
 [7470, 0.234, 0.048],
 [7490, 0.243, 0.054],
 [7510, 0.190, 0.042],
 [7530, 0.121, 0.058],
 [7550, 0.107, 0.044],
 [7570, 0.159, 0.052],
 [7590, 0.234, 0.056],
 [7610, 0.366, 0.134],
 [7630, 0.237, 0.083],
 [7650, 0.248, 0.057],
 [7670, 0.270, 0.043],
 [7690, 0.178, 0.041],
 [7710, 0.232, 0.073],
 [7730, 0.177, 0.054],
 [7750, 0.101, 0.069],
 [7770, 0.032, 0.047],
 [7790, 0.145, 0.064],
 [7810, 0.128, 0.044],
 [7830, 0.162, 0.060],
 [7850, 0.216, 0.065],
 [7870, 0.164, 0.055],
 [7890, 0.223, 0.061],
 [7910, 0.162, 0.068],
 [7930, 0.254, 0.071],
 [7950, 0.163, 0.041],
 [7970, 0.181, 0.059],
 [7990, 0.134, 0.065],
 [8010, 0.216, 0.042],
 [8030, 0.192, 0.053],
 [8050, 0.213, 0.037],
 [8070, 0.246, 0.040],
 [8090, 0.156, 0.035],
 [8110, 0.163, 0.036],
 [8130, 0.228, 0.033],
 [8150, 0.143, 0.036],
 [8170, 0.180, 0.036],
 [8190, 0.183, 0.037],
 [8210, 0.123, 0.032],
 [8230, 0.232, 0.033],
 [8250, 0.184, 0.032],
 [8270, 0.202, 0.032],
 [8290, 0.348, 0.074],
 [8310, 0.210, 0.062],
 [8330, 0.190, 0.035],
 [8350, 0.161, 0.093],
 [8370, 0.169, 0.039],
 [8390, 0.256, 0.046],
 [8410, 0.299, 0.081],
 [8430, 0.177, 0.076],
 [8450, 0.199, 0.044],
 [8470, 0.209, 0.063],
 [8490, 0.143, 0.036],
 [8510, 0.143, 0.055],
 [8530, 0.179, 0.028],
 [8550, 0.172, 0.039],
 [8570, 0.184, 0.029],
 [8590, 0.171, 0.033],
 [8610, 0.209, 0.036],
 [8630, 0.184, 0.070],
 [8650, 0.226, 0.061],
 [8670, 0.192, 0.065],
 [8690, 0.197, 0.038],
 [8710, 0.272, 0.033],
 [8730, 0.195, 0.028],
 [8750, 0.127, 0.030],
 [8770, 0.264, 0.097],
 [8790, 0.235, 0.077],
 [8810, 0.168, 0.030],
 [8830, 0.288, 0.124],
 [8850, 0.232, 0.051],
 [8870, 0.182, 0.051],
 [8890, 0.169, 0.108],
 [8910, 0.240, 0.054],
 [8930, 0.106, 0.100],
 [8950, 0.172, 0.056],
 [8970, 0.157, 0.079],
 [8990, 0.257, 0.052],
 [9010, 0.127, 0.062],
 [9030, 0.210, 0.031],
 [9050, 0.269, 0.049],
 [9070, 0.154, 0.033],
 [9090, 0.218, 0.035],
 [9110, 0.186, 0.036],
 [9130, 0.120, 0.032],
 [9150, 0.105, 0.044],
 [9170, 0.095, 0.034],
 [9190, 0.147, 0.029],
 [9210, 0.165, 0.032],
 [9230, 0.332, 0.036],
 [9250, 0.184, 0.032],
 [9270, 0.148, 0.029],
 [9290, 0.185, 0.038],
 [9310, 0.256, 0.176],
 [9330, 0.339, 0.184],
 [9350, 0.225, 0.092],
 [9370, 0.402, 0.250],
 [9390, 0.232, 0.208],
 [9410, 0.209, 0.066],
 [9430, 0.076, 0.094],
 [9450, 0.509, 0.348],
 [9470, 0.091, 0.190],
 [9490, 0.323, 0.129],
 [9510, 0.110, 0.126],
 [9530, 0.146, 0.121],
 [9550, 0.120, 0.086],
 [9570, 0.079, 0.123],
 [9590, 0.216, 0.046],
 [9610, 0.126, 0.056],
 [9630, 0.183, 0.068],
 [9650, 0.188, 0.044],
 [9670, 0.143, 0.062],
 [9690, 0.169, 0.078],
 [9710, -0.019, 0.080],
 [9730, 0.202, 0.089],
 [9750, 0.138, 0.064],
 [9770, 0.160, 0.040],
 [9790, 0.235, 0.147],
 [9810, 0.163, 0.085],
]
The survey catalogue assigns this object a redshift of 0.896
